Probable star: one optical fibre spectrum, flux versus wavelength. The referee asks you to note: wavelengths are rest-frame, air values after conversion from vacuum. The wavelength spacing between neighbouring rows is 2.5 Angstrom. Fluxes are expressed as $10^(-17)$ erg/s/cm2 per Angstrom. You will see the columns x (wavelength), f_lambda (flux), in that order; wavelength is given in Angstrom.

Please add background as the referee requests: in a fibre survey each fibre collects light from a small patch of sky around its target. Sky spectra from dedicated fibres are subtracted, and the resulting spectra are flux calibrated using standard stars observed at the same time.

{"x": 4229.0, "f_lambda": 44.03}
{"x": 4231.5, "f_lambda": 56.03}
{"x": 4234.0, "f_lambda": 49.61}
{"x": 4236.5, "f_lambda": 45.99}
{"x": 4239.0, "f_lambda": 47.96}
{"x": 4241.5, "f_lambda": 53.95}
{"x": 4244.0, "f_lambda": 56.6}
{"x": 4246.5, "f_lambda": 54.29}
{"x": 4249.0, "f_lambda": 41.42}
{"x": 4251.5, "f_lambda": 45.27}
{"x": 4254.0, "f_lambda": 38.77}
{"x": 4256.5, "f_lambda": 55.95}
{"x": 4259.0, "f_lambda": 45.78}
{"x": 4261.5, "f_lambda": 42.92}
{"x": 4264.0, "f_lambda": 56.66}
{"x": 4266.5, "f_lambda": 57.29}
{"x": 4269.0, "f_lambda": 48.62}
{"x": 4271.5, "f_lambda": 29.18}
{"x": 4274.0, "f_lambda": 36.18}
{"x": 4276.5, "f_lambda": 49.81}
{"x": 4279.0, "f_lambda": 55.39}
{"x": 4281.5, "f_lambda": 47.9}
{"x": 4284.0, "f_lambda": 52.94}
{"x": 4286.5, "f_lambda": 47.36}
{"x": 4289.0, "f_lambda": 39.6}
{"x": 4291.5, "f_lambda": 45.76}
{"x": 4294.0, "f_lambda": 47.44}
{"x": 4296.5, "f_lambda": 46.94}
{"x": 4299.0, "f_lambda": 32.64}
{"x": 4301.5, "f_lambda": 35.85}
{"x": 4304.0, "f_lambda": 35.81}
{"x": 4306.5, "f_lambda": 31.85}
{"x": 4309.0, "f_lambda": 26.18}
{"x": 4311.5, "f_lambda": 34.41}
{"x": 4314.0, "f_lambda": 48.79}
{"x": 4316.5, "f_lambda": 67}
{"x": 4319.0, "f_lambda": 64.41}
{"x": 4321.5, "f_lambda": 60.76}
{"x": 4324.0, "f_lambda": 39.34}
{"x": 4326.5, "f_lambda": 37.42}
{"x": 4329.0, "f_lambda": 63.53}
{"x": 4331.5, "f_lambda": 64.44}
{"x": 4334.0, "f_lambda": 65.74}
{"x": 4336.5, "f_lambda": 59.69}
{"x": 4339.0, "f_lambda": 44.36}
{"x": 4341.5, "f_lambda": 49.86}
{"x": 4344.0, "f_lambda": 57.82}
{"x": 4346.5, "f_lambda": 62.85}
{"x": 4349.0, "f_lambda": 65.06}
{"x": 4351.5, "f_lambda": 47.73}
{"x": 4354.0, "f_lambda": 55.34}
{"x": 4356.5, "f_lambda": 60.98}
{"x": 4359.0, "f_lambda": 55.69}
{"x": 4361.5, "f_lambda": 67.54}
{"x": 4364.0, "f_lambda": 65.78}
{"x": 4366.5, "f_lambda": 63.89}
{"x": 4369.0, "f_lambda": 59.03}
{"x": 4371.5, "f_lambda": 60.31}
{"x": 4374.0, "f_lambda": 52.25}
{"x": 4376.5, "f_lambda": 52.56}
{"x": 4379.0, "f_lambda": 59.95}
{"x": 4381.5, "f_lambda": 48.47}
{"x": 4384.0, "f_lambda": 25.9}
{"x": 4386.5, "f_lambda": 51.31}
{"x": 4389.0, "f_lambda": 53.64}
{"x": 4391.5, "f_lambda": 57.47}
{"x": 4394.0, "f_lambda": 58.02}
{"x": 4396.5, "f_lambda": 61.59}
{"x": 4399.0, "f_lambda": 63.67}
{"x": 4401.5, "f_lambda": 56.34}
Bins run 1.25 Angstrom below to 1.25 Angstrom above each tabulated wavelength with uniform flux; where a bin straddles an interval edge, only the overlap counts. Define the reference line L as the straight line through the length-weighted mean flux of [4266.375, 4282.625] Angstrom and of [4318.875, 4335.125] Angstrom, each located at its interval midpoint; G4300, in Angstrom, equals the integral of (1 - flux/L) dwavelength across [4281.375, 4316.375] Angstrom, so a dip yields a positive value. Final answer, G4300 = 5.98 Angstrom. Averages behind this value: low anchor 45.6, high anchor 55.9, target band 41.6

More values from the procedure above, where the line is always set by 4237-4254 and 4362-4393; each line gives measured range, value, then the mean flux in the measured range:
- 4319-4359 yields -2.3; 55.9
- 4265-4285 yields 1.2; 47.2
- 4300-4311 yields 4.0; 32.6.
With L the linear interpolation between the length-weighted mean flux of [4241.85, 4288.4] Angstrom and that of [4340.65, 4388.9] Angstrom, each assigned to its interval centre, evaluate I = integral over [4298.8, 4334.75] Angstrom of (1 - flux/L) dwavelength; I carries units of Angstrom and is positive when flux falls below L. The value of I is 3.3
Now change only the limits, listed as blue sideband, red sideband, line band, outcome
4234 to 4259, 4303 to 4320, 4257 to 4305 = 1.1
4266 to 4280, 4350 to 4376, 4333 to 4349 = -0.5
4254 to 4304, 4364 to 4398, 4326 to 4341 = -1.8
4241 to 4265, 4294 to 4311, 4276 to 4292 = -3.0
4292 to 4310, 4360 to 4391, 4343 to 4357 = -2.6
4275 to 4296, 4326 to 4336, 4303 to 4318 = 3.7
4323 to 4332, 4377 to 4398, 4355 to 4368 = -2.8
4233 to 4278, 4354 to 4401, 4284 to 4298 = 1.2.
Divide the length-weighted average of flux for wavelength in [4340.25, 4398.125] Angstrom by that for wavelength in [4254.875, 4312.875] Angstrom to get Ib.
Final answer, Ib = 1.3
